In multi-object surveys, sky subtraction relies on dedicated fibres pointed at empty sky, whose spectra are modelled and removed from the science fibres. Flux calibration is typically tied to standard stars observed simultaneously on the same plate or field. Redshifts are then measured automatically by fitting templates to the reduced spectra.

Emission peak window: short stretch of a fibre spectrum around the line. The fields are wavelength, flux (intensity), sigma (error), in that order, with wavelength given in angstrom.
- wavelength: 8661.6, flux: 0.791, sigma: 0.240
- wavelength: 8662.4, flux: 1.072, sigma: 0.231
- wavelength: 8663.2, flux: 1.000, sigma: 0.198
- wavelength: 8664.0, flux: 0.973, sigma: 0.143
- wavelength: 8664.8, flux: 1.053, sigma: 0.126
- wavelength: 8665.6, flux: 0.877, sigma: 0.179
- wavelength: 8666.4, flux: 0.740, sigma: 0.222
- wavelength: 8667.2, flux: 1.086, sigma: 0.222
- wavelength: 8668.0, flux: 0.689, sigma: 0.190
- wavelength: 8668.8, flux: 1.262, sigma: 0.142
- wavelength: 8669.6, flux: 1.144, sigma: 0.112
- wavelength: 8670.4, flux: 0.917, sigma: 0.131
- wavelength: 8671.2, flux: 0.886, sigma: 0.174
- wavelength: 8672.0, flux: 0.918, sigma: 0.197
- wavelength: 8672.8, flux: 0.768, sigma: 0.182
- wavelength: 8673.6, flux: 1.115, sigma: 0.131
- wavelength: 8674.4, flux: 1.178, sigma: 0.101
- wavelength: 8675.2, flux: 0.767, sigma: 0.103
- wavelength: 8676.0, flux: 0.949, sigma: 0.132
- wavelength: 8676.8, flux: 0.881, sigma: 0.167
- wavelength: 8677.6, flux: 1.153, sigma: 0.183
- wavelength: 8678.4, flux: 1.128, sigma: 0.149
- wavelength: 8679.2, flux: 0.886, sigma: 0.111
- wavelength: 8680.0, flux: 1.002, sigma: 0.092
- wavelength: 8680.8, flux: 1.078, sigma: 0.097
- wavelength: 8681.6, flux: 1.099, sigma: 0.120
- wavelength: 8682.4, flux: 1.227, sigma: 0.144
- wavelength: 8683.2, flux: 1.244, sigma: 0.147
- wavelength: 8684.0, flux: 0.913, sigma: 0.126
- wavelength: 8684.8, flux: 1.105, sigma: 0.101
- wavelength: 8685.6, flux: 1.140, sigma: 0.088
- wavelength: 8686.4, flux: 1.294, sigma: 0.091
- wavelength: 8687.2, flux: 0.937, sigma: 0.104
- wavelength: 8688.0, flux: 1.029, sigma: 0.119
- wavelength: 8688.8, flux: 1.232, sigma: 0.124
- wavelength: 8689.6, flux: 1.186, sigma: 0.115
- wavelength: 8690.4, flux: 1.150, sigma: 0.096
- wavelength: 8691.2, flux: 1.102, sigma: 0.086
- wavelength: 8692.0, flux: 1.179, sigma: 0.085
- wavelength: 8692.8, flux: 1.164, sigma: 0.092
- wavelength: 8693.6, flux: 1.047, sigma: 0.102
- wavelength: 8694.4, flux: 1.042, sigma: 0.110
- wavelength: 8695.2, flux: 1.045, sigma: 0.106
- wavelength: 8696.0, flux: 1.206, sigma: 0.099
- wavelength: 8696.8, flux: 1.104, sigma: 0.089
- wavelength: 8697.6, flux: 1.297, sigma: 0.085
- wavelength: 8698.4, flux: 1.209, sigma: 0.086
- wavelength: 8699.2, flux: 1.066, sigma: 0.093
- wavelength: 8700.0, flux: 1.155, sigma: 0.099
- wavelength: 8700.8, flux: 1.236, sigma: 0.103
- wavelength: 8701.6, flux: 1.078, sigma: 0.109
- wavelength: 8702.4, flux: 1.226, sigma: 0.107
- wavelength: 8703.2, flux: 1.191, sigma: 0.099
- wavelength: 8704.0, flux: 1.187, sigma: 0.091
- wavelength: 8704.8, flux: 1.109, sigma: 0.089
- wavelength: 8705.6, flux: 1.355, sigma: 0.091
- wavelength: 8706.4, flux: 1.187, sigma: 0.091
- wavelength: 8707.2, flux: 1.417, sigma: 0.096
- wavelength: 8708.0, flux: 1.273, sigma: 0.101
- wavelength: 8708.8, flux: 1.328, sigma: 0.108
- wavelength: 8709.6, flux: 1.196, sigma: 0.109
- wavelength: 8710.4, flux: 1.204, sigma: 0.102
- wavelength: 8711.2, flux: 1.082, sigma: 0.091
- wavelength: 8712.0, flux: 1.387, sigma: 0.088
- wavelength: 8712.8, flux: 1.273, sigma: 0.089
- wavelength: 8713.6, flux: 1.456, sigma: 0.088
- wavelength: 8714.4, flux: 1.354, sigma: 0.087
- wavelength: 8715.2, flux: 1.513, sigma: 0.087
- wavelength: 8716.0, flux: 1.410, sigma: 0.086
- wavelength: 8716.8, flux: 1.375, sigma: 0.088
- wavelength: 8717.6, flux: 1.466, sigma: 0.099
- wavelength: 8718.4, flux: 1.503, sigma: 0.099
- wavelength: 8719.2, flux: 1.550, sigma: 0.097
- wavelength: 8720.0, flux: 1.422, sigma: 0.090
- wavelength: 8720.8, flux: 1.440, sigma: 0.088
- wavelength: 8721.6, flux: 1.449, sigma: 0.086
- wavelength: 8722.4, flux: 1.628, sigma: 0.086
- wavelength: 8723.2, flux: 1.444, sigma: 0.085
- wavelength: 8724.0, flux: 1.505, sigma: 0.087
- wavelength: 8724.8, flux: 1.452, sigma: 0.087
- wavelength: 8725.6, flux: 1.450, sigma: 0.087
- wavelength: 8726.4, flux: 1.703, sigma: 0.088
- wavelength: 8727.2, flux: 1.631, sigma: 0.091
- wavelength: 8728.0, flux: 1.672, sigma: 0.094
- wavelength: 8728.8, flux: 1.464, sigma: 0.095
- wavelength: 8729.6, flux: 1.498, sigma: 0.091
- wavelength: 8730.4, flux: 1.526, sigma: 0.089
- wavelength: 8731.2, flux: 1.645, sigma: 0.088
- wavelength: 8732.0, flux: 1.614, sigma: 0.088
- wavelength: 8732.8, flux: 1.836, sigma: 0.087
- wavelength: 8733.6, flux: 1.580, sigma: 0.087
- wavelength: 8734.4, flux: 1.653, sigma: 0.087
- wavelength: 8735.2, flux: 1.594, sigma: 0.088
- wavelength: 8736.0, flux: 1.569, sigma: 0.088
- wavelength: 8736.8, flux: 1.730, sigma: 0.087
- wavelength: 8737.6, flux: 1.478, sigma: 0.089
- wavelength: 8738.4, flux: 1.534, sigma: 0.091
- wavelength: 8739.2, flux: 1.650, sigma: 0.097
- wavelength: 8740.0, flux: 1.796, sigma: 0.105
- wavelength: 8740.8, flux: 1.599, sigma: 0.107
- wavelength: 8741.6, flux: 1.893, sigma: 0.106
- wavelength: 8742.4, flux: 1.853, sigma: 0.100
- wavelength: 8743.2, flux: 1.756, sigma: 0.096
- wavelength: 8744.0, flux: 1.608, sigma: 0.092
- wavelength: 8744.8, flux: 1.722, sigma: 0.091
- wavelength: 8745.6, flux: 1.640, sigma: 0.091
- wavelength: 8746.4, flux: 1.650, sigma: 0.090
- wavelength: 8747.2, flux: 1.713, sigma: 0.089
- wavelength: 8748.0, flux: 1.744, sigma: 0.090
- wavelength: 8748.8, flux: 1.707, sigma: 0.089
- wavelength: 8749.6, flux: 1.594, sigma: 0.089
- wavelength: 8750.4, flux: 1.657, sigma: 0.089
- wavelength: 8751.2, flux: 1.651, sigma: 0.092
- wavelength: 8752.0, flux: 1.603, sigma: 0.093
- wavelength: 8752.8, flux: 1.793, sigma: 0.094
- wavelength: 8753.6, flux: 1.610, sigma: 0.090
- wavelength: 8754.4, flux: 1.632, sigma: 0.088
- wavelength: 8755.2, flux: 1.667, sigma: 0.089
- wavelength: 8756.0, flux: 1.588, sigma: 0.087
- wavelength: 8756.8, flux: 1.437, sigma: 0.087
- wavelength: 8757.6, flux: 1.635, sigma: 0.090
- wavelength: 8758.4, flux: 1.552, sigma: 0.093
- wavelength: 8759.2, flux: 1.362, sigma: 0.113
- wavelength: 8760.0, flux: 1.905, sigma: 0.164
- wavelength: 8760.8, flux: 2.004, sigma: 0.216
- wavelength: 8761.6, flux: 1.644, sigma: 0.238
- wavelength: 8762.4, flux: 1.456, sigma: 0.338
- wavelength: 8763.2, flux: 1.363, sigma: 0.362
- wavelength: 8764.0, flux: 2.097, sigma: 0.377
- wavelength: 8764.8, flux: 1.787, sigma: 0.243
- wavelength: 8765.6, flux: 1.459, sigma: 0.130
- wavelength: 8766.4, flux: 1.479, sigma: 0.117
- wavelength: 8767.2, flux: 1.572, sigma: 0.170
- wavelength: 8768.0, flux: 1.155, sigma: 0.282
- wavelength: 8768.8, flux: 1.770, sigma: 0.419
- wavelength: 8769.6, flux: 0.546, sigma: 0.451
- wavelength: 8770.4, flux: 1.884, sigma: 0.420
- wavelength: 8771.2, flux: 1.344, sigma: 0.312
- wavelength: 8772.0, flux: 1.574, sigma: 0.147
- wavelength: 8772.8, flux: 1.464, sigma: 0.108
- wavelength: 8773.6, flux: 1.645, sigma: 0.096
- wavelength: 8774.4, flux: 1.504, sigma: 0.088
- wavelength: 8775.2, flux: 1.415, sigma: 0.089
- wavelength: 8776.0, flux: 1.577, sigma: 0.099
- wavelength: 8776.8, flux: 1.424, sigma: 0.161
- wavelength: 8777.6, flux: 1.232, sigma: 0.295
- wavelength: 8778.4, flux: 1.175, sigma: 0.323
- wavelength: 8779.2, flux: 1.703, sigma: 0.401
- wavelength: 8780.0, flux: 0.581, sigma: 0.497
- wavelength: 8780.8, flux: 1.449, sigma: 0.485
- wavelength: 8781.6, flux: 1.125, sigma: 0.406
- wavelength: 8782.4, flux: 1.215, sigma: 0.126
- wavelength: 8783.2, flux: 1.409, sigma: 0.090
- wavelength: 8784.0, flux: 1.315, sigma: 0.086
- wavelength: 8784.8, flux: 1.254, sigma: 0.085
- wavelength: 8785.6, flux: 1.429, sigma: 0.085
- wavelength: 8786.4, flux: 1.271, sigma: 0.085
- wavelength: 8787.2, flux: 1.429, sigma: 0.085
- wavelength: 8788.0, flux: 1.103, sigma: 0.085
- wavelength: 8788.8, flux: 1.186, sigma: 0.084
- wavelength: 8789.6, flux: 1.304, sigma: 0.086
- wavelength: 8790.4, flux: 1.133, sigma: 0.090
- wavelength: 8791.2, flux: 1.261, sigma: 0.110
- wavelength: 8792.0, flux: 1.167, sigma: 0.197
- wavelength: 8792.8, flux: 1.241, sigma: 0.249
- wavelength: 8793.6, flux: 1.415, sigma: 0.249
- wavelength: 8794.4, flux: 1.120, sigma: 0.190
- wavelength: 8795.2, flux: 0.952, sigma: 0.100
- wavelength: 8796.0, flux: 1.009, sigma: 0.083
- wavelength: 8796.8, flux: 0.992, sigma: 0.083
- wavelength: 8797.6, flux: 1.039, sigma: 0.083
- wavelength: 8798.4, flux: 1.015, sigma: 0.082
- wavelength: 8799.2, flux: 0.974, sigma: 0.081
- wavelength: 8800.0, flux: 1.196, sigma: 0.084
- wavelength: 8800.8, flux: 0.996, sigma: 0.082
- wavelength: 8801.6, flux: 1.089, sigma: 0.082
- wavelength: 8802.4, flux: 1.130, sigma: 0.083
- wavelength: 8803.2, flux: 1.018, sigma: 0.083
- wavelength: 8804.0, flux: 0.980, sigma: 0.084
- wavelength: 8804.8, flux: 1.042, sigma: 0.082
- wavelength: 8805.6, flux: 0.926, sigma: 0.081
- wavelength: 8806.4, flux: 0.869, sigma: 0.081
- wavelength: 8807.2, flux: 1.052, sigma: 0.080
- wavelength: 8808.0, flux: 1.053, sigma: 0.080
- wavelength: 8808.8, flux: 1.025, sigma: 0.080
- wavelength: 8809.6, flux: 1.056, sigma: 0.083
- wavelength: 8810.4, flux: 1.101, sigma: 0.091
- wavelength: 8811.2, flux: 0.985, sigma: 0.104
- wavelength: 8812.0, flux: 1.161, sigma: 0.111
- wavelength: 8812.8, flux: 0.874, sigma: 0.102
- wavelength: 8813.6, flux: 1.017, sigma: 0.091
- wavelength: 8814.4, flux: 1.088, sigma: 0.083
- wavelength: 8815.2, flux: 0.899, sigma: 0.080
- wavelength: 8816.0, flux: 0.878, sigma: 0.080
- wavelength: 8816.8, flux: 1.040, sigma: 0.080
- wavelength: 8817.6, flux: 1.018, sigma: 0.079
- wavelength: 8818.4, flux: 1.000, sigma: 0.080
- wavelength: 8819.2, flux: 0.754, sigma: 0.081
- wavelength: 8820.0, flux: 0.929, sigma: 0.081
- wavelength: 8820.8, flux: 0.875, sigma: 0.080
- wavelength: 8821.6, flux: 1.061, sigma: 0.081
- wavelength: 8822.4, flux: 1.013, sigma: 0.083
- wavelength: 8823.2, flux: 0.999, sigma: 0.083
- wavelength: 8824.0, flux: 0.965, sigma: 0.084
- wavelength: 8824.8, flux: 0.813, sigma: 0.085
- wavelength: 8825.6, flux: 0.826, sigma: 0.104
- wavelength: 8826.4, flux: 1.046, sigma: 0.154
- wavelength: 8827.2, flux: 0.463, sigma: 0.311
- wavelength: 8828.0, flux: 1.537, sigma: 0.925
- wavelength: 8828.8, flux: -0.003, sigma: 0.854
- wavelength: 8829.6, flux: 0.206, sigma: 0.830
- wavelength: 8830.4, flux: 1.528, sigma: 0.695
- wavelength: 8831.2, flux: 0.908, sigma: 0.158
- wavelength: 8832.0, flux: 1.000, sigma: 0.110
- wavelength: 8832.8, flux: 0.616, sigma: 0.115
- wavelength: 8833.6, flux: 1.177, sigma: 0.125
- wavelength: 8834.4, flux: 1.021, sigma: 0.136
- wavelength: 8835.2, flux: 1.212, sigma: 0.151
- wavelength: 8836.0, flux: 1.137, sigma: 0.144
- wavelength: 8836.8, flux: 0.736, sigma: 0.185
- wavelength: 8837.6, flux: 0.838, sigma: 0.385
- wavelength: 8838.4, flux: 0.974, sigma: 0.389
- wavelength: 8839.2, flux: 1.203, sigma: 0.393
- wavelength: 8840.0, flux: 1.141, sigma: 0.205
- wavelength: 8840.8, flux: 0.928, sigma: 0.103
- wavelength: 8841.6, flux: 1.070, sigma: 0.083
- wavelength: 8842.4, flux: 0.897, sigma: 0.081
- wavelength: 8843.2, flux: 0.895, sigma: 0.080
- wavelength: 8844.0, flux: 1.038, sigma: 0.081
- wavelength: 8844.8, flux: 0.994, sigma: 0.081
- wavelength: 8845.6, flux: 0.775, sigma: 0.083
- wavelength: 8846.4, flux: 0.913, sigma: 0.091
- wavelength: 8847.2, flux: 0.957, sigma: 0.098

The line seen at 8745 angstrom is Mg II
